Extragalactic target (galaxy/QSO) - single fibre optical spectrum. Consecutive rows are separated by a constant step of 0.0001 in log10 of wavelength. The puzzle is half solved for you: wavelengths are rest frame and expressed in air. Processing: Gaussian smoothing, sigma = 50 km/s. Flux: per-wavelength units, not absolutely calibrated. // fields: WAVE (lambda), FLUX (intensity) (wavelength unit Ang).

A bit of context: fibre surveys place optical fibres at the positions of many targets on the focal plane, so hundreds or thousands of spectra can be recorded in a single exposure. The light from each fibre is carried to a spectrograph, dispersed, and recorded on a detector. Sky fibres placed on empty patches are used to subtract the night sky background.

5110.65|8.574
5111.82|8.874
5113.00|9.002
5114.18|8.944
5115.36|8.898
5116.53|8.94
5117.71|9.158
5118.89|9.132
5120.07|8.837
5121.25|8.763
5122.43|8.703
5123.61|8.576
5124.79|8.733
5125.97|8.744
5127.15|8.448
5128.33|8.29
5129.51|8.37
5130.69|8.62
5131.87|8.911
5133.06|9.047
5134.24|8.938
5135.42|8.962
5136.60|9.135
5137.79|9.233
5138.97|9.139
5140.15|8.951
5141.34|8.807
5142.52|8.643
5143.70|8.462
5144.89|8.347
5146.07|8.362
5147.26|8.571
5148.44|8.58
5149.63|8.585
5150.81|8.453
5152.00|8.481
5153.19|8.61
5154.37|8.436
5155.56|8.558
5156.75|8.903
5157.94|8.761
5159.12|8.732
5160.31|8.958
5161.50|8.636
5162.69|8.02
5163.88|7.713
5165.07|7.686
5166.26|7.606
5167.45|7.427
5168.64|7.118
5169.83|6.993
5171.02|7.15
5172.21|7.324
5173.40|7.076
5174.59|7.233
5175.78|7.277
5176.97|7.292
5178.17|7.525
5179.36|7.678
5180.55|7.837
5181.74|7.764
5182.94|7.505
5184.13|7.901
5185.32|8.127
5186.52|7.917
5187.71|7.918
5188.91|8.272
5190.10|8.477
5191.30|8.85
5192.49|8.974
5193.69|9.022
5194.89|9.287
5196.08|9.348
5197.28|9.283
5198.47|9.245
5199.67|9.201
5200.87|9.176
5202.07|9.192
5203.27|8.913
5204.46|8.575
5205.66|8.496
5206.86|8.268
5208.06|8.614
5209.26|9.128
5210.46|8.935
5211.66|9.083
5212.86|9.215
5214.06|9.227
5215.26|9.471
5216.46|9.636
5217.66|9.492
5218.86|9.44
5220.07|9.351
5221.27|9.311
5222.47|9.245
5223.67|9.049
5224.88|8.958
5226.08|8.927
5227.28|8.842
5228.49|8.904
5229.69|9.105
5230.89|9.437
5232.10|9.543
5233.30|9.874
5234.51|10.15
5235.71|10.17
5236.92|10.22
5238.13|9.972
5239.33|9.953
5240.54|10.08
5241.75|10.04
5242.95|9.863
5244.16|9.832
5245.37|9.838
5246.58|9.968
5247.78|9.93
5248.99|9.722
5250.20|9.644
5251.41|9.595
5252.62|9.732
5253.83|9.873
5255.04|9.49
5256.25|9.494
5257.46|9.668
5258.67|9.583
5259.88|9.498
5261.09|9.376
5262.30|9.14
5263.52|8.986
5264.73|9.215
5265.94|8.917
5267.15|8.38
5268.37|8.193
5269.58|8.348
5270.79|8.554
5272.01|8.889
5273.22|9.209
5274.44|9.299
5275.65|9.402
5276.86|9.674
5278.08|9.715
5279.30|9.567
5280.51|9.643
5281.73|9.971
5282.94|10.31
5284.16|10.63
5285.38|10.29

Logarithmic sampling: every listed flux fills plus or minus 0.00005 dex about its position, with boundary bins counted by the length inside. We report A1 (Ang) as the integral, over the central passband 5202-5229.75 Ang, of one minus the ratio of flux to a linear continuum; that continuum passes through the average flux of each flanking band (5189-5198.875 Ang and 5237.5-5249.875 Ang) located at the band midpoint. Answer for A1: 1.1 Ang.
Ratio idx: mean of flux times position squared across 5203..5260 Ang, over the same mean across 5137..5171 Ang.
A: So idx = 1.16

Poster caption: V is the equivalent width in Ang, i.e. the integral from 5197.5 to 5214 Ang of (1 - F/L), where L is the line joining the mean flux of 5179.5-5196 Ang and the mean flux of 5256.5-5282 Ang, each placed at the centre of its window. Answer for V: -0.8 Ang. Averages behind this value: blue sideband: 8.31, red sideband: 9.19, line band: 8.94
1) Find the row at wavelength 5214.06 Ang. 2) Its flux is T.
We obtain 9.227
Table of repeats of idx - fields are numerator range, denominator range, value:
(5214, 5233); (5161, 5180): 1.26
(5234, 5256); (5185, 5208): 1.15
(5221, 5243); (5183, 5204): 1.11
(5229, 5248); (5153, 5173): 1.27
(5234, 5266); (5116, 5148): 1.16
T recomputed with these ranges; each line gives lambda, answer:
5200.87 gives 9.176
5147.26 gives 8.571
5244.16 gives 9.832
